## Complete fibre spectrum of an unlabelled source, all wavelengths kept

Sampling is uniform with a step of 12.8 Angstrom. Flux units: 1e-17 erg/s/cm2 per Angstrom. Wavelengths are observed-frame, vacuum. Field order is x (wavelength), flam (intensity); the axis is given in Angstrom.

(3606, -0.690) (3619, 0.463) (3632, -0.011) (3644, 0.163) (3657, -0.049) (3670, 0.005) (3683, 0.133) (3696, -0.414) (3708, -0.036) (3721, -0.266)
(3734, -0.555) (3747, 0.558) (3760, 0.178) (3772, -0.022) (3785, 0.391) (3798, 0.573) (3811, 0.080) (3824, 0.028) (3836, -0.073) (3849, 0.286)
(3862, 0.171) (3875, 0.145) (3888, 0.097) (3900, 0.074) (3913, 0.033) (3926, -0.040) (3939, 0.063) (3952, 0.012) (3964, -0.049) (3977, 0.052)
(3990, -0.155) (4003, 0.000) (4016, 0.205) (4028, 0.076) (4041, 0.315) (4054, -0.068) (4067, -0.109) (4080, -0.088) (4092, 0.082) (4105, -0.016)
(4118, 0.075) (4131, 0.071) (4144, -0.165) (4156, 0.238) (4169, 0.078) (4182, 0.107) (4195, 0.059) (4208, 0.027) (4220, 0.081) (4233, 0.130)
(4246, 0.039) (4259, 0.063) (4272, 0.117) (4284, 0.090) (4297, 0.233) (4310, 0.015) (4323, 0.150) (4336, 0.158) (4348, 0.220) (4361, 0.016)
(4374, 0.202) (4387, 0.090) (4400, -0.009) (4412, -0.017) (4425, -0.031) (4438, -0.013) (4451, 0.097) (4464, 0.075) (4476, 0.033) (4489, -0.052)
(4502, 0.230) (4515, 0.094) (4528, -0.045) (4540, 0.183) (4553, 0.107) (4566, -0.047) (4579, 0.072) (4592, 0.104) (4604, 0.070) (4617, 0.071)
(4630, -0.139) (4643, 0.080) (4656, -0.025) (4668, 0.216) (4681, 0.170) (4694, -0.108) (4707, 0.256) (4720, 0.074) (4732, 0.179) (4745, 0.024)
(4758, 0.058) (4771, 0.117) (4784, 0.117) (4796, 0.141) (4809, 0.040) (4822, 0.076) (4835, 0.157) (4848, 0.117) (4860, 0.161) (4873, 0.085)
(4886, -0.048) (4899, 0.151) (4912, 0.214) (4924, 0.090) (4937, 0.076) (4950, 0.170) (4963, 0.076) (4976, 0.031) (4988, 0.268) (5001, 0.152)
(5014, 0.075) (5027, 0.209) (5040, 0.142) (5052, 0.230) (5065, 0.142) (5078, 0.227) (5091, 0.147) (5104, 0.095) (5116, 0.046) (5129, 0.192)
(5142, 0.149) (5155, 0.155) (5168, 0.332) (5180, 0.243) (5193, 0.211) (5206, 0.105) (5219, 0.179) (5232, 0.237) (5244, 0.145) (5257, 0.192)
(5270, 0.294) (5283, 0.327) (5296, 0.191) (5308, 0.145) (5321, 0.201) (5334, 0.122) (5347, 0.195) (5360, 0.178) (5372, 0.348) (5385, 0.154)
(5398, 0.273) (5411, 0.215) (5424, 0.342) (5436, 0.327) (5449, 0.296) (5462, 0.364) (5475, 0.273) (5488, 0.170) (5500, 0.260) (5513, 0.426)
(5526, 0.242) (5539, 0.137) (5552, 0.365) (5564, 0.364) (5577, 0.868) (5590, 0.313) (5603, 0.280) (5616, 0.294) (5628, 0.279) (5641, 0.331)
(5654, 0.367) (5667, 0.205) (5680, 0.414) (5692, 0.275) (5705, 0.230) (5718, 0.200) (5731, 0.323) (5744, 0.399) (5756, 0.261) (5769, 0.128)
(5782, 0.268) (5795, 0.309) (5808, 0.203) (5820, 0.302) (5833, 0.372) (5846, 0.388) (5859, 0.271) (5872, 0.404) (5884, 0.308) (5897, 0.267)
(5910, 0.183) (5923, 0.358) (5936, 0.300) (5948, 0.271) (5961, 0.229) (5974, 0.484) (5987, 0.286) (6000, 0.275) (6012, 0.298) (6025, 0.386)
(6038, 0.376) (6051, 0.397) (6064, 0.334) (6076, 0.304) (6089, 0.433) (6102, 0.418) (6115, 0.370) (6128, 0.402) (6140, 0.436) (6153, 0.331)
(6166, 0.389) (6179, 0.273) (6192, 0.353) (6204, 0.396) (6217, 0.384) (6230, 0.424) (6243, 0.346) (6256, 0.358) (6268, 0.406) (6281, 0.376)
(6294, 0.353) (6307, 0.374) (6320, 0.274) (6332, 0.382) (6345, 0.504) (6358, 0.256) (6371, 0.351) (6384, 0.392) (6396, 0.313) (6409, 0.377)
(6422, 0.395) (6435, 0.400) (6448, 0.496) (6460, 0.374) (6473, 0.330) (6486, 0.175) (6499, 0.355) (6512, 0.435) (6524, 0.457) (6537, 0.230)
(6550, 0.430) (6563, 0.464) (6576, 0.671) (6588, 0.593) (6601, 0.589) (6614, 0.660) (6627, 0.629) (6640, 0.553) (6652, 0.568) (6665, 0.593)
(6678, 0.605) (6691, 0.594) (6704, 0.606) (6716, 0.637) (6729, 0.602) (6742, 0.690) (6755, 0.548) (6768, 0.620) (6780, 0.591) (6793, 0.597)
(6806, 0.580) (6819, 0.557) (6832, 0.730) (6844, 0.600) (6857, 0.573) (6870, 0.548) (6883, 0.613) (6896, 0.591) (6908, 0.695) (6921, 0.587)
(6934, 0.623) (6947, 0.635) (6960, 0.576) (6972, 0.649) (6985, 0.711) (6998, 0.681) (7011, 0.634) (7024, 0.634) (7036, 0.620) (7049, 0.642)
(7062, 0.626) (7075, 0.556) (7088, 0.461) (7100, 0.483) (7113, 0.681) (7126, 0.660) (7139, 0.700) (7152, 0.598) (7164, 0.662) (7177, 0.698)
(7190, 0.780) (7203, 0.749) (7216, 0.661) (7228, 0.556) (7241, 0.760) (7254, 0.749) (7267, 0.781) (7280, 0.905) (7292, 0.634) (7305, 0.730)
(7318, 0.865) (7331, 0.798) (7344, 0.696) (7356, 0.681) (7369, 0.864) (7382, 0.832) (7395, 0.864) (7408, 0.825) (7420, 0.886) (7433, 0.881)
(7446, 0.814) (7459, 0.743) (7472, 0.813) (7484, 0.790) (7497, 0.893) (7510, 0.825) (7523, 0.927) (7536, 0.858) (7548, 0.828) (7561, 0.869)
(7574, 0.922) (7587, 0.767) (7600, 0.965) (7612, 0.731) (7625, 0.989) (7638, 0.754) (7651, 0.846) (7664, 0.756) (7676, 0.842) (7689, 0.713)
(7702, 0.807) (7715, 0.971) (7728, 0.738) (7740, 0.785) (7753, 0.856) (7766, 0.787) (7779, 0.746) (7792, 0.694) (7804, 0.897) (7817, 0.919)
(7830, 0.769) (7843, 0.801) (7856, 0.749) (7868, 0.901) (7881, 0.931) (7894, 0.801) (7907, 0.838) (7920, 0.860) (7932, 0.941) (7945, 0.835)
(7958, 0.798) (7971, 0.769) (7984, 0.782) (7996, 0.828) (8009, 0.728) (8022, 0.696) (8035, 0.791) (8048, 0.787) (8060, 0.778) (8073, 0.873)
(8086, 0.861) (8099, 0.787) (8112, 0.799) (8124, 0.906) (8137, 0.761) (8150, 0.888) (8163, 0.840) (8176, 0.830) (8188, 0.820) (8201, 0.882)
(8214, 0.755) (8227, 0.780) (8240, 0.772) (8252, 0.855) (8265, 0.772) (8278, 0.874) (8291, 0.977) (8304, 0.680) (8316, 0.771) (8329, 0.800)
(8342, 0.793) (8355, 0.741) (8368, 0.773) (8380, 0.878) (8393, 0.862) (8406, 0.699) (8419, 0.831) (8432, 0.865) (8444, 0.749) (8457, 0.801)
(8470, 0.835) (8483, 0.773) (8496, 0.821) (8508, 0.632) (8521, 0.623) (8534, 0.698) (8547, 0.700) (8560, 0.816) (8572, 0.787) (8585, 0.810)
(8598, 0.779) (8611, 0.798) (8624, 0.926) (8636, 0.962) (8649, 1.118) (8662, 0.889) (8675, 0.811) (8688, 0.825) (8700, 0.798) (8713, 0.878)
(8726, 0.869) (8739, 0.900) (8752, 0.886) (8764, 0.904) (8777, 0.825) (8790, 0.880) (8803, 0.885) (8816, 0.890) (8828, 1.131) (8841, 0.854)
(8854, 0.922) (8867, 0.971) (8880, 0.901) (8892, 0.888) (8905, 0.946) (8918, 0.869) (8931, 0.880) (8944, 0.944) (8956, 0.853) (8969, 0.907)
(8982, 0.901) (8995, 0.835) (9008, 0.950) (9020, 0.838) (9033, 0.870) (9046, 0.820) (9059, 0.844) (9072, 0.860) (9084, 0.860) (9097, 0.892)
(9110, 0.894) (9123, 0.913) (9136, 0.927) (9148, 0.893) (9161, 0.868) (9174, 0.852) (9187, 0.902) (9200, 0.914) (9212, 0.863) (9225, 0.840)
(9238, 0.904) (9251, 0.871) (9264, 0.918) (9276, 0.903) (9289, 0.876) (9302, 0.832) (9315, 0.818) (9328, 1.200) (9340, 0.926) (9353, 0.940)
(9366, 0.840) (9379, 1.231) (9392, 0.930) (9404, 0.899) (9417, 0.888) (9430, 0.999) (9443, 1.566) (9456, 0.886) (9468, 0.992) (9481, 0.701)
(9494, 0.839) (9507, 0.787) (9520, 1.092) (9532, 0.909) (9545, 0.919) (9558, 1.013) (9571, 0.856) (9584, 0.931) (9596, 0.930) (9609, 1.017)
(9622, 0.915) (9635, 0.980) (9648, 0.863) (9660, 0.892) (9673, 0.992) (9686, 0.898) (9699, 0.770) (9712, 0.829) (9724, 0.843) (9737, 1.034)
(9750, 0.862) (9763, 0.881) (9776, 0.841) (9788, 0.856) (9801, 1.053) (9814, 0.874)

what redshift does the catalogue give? 0.65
